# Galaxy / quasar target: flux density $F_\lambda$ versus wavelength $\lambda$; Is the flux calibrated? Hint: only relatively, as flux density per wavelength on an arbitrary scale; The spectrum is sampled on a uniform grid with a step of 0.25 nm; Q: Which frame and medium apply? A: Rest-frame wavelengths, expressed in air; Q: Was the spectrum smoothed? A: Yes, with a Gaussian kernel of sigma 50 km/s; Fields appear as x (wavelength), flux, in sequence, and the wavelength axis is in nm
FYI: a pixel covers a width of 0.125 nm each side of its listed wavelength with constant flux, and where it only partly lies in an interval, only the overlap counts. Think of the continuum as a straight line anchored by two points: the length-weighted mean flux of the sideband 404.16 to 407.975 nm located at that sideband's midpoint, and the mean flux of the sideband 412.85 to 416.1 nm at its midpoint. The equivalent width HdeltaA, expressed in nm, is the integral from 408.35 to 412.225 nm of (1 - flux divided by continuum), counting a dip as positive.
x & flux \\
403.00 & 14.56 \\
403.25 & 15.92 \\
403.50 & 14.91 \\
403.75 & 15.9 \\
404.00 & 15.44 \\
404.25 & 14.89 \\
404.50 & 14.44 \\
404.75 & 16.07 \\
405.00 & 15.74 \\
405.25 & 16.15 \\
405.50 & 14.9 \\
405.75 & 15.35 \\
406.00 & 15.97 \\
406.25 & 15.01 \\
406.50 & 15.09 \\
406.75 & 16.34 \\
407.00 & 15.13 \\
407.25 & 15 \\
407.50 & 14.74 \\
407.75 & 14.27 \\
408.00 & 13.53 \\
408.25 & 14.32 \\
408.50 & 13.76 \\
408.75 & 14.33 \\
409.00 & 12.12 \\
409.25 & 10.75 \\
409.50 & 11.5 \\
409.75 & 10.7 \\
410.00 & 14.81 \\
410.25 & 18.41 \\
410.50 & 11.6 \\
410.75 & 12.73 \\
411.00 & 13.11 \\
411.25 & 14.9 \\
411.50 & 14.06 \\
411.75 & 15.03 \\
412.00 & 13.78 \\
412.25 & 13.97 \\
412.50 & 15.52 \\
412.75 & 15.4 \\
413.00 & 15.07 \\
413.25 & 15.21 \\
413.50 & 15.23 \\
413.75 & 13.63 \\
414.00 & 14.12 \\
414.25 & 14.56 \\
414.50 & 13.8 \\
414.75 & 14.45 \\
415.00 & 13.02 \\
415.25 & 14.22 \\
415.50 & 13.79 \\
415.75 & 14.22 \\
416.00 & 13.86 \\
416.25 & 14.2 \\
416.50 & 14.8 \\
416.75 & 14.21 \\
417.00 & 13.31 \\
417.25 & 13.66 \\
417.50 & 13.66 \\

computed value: 0.336 nm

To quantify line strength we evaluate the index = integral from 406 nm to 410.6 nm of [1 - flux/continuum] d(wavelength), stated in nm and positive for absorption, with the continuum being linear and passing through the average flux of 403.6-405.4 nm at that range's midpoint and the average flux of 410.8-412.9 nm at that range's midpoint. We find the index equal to 0.28 nm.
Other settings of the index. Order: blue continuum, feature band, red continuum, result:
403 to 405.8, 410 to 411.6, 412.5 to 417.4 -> 0.06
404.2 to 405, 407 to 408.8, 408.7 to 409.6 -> -0.20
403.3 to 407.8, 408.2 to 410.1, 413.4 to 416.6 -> 0.28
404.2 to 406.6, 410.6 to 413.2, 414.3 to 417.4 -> 0.03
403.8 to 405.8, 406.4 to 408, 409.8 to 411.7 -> -0.01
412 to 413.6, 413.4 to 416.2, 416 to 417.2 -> 0.08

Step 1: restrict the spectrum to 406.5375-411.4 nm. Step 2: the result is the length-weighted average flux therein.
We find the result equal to 13.8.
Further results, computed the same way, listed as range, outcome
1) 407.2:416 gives 14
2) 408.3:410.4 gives 13.3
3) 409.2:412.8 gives 13.8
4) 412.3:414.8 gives 14.7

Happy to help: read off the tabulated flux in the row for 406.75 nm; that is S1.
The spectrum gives 16.34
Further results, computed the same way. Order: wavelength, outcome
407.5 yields 14.74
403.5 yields 14.91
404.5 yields 14.44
